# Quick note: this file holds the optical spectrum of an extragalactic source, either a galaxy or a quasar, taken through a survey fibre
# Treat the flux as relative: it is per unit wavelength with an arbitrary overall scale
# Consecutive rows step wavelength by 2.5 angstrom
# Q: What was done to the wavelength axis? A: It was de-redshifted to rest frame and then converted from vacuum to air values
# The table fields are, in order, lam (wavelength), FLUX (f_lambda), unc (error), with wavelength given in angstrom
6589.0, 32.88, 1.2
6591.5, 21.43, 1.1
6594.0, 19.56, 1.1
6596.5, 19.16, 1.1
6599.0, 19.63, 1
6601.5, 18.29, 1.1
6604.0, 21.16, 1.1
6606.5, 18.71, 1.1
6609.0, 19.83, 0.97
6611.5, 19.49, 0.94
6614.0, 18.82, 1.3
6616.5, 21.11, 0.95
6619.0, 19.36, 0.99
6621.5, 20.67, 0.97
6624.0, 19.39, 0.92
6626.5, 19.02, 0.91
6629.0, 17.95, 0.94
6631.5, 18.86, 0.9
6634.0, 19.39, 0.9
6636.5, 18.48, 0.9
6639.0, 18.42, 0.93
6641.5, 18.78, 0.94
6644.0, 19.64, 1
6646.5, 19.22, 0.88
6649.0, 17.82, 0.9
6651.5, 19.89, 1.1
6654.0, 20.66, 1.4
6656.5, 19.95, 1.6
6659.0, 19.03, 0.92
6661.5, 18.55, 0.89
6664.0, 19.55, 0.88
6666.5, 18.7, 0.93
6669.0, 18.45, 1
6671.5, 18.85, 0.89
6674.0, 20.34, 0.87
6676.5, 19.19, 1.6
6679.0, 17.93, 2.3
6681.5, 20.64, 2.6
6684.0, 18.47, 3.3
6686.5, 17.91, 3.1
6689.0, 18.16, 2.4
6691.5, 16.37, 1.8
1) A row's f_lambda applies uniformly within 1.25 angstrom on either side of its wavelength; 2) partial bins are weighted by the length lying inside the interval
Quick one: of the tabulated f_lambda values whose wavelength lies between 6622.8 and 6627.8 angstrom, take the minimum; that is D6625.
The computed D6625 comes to 19.02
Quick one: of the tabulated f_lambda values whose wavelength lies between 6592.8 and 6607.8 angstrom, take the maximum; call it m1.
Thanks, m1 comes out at 21.16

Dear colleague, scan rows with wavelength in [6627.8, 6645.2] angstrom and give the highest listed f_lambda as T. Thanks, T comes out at 19.64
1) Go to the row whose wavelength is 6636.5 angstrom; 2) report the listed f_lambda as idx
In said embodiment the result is 18.48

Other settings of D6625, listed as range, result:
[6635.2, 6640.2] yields 18.42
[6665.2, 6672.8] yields 18.45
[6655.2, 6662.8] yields 18.55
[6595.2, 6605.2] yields 18.29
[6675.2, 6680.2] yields 17.93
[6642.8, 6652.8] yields 17.82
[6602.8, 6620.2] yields 18.71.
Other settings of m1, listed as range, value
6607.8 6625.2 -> 21.11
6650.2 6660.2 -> 20.66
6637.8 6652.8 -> 19.89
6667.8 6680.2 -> 20.34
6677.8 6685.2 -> 20.64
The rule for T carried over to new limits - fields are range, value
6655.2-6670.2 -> 19.95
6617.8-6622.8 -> 20.67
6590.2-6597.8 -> 21.43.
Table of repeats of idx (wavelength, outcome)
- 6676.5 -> 19.19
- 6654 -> 20.66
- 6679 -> 17.93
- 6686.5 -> 17.91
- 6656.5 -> 19.95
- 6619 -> 19.36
